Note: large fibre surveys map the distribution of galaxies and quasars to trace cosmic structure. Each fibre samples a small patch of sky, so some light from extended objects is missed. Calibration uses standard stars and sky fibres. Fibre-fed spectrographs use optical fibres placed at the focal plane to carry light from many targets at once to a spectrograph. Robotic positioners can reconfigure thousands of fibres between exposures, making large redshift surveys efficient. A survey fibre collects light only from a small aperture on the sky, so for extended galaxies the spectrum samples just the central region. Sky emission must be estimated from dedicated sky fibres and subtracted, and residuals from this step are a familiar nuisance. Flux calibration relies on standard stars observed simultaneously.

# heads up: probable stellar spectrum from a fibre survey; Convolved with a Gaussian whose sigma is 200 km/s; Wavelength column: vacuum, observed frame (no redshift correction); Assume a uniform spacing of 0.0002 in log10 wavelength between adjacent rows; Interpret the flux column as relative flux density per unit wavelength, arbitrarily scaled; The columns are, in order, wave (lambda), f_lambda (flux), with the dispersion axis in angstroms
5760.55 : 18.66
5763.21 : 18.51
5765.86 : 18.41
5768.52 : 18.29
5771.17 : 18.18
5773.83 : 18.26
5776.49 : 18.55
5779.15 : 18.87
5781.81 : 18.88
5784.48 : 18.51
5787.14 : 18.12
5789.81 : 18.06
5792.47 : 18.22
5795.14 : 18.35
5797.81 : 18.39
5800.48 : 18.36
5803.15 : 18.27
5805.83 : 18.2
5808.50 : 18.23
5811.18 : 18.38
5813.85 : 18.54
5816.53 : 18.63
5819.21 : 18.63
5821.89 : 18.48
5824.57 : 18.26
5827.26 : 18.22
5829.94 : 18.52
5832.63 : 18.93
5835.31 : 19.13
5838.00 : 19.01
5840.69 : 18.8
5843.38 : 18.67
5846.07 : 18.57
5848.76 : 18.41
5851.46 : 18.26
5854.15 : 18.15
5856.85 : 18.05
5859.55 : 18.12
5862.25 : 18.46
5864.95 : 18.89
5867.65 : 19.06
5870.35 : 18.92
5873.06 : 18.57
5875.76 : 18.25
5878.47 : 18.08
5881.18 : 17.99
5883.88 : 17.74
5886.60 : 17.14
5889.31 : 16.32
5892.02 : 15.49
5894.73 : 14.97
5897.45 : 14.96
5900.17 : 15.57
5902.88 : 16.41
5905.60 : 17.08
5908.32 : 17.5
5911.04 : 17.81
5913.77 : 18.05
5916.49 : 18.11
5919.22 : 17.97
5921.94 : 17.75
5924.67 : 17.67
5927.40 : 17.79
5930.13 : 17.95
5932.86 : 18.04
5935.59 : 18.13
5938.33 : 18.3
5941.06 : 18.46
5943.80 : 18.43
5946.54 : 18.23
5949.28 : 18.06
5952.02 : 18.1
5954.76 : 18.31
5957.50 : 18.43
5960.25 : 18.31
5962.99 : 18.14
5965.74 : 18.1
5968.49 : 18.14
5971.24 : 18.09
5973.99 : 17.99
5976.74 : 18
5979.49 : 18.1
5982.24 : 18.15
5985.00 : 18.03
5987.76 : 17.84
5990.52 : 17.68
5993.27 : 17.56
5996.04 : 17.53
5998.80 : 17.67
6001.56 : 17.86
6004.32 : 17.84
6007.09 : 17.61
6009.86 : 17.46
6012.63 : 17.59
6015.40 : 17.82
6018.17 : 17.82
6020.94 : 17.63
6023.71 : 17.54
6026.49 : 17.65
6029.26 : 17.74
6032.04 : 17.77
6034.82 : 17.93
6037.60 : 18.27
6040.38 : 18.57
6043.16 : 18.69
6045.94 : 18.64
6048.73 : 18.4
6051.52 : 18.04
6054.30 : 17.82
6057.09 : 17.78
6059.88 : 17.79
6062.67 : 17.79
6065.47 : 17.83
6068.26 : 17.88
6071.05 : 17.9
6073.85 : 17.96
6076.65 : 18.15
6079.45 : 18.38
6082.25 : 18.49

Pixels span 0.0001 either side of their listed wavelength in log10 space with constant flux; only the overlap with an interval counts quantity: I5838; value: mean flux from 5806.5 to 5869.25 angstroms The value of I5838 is 18.5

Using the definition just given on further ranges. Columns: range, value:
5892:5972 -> 17.6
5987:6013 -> 17.7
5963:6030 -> 17.8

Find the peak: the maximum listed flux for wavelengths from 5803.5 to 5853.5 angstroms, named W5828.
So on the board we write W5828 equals 19.13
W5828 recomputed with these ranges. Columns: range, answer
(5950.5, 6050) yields 18.69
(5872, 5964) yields 18.57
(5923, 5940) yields 18.3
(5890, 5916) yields 18.05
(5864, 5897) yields 19.06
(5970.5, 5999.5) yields 18.15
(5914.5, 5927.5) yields 18.11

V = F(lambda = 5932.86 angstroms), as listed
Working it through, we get 18.04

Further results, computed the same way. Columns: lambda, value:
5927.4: 17.79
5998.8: 17.67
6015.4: 17.82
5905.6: 17.08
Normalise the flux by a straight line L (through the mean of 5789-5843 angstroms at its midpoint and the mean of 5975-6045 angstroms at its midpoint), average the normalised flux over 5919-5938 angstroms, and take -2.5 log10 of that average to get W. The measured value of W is 0.01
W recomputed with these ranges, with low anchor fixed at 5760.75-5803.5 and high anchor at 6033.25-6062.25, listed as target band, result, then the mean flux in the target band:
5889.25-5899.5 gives 0.19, 15.3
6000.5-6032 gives 0.03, 17.7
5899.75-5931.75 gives 0.05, 17.5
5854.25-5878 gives -0.01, 18.5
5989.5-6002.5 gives 0.03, 17.7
